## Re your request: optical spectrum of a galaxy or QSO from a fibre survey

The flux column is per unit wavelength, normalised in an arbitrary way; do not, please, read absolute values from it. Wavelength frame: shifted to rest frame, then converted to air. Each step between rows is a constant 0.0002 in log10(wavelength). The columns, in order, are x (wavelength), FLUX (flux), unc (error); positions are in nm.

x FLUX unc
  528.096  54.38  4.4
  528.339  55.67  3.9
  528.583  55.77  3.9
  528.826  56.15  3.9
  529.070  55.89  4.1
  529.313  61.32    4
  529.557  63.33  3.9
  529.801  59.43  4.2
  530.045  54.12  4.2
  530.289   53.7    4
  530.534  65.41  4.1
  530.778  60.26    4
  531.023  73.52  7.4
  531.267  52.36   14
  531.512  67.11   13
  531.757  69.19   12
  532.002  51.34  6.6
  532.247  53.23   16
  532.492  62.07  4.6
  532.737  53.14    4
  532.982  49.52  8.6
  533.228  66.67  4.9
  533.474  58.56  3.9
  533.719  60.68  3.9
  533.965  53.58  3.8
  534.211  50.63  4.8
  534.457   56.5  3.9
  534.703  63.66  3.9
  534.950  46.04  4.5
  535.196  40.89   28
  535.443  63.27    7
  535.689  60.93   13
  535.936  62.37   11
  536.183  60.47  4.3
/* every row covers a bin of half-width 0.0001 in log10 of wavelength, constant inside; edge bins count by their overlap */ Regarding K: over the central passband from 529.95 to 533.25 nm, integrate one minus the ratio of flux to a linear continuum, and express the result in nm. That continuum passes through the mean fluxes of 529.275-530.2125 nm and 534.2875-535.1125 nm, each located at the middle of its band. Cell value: -0.11 nm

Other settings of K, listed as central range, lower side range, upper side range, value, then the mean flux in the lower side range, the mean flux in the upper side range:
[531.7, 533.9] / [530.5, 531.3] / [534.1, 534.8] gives 0.081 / 63.8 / 56.8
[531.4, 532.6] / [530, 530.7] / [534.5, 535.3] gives -0.104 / 58.3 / 51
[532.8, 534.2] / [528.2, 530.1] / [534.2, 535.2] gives -0.079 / 57.8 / 52.9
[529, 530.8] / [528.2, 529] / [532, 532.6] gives -0.105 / 55.8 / 56.3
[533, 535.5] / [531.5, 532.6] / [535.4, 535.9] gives 0.228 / 59.9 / 62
